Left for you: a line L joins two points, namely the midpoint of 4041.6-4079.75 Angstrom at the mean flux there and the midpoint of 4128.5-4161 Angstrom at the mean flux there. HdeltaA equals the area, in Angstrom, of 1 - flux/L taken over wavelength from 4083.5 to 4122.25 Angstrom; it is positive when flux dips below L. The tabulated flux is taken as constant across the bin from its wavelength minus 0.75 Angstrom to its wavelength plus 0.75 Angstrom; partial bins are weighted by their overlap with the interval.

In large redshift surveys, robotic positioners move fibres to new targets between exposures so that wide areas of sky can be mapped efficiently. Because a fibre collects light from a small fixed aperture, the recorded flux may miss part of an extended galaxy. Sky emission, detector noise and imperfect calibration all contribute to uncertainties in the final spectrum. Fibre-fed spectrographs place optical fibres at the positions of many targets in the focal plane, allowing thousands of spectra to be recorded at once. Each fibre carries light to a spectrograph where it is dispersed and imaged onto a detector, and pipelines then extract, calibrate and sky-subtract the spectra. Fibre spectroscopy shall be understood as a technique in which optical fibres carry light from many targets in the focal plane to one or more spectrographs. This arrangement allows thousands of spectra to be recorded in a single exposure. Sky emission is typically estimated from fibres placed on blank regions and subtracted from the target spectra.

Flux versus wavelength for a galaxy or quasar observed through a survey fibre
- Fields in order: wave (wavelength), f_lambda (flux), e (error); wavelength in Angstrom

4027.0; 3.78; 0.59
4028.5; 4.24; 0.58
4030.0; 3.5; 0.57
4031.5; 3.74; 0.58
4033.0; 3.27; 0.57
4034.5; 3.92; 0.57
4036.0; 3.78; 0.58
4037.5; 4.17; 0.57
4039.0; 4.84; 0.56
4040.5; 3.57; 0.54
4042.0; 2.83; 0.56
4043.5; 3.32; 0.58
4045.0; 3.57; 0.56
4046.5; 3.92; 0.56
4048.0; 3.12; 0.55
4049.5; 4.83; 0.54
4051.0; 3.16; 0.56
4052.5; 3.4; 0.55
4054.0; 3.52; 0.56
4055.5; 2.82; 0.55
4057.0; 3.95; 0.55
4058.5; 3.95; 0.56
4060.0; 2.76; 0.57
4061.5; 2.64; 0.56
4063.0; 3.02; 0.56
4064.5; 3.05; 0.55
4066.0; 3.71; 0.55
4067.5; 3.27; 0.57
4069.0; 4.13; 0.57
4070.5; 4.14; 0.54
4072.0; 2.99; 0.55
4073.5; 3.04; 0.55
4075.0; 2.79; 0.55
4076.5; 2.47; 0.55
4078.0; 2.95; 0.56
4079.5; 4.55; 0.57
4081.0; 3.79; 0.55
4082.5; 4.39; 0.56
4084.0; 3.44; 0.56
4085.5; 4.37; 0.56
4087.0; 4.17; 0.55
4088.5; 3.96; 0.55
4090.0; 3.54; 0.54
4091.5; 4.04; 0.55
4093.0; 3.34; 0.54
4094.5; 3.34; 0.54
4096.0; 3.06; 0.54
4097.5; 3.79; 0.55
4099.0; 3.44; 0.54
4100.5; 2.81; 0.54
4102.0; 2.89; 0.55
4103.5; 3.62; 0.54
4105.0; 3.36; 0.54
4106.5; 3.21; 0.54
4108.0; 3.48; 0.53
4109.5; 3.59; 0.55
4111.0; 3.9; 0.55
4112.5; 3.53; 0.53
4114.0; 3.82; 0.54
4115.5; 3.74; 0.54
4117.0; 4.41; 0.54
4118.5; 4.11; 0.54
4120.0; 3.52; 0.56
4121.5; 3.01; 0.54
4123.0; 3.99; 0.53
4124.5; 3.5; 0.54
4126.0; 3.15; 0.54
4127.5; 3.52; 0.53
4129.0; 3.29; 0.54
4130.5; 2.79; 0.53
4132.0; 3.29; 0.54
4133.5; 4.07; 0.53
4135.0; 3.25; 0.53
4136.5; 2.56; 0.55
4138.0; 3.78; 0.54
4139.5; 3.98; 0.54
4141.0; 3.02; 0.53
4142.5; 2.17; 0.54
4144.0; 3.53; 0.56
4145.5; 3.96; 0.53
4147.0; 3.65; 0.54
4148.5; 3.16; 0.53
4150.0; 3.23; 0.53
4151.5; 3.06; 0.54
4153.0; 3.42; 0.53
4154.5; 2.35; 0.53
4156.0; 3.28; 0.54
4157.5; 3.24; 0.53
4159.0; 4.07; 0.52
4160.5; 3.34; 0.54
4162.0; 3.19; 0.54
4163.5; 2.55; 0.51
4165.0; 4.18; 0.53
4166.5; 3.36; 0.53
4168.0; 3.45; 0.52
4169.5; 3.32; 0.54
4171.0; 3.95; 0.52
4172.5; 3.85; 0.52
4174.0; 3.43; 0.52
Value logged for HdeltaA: -3.1 Angstrom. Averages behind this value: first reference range 3.37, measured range 3.6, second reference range 3.29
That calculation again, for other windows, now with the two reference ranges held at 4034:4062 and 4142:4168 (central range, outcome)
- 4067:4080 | 0.6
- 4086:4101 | -0.5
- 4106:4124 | -1.5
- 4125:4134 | 0.1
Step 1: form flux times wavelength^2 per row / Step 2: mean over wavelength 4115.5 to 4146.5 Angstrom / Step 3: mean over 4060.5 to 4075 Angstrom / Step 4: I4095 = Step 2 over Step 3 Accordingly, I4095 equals 1.08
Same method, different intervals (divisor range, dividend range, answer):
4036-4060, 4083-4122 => 1.02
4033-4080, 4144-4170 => 1.01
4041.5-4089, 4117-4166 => 1.00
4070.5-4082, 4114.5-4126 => 1.15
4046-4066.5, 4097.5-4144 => 1.04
